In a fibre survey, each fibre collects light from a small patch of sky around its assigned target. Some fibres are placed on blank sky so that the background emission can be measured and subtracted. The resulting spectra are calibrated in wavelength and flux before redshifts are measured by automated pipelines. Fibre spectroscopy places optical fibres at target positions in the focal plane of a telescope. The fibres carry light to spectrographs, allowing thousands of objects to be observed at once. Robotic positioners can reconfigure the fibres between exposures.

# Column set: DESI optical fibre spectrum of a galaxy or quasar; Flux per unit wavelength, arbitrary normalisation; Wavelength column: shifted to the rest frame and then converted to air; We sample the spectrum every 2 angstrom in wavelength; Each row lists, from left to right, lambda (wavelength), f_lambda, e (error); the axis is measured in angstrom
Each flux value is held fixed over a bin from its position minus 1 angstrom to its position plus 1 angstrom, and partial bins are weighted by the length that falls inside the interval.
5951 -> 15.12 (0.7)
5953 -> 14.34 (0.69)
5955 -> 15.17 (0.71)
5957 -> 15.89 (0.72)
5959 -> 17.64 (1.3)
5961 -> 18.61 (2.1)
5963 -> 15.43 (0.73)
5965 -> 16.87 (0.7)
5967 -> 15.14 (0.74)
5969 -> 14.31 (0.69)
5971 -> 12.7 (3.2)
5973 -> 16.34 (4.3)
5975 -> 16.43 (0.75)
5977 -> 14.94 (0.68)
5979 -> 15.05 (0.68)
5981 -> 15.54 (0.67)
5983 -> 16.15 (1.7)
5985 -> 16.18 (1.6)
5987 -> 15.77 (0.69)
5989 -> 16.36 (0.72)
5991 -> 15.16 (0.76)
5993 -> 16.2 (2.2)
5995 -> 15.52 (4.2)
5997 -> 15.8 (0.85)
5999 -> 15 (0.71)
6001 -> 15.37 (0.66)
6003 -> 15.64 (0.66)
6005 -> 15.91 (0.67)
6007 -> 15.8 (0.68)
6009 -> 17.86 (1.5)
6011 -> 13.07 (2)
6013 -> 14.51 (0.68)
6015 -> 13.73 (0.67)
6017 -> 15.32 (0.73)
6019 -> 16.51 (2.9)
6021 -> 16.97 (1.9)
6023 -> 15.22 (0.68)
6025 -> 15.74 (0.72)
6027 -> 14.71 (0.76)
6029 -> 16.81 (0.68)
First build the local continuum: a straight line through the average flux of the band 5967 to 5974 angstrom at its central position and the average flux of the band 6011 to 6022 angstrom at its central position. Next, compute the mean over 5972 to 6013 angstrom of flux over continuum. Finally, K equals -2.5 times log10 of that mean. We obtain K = -0.058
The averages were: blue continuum 14.5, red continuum 15.2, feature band 15.7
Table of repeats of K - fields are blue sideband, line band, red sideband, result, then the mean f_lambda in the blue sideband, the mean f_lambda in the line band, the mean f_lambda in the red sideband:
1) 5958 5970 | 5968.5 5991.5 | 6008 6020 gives 0.04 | 16.3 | 15.4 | 15.2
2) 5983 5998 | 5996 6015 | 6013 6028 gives 0.02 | 15.9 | 15.3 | 15.4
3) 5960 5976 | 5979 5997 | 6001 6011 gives 0.00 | 15.7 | 15.8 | 15.9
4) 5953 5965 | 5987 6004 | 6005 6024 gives 0.01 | 16.4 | 15.6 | 15.5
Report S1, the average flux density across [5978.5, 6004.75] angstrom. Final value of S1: 15.7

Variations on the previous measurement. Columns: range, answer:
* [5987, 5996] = 15.8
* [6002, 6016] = 15.2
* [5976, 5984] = 15.4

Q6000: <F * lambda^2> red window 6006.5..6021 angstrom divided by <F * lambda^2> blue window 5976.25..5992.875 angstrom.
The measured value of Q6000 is 0.99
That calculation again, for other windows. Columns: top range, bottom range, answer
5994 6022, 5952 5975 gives 1.00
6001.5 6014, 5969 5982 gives 1.03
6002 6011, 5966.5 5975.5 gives 1.08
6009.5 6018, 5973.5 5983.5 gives 0.93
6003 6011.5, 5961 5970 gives 1.02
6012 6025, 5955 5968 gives 0.95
